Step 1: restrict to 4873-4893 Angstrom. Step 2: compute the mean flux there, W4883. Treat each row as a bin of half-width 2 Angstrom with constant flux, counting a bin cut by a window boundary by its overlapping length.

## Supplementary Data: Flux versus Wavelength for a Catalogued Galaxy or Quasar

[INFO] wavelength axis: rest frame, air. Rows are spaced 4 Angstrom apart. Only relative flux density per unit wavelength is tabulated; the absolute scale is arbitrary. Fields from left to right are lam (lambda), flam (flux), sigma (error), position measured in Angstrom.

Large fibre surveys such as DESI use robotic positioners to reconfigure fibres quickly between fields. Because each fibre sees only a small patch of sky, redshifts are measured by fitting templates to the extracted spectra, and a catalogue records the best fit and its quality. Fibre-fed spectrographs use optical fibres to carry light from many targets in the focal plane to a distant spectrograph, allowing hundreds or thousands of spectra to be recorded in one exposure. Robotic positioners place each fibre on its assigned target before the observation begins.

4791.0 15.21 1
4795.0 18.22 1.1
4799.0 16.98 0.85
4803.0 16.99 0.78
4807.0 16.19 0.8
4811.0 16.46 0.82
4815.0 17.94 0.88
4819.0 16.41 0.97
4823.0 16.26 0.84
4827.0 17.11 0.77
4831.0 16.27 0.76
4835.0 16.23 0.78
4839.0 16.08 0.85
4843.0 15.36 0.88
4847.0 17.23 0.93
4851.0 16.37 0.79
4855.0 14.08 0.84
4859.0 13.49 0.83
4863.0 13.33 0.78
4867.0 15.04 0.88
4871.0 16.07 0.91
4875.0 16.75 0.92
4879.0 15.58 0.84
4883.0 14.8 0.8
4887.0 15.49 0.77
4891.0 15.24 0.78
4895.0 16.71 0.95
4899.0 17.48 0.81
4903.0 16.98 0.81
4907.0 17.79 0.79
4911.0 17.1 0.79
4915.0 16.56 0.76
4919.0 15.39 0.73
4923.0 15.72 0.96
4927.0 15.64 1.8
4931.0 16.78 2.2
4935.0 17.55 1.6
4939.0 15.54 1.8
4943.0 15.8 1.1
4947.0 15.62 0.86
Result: 15.6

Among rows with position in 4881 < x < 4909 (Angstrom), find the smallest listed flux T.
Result 14.8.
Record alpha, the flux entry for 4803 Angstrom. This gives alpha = 16.99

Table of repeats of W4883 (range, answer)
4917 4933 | 15.9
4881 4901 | 15.9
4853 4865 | 13.6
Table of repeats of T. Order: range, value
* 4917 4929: 15.39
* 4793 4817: 16.19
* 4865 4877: 15.04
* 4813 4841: 16.08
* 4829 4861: 13.49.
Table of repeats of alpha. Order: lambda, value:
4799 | 16.98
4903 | 16.98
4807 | 16.19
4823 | 16.26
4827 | 17.11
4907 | 17.79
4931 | 16.78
